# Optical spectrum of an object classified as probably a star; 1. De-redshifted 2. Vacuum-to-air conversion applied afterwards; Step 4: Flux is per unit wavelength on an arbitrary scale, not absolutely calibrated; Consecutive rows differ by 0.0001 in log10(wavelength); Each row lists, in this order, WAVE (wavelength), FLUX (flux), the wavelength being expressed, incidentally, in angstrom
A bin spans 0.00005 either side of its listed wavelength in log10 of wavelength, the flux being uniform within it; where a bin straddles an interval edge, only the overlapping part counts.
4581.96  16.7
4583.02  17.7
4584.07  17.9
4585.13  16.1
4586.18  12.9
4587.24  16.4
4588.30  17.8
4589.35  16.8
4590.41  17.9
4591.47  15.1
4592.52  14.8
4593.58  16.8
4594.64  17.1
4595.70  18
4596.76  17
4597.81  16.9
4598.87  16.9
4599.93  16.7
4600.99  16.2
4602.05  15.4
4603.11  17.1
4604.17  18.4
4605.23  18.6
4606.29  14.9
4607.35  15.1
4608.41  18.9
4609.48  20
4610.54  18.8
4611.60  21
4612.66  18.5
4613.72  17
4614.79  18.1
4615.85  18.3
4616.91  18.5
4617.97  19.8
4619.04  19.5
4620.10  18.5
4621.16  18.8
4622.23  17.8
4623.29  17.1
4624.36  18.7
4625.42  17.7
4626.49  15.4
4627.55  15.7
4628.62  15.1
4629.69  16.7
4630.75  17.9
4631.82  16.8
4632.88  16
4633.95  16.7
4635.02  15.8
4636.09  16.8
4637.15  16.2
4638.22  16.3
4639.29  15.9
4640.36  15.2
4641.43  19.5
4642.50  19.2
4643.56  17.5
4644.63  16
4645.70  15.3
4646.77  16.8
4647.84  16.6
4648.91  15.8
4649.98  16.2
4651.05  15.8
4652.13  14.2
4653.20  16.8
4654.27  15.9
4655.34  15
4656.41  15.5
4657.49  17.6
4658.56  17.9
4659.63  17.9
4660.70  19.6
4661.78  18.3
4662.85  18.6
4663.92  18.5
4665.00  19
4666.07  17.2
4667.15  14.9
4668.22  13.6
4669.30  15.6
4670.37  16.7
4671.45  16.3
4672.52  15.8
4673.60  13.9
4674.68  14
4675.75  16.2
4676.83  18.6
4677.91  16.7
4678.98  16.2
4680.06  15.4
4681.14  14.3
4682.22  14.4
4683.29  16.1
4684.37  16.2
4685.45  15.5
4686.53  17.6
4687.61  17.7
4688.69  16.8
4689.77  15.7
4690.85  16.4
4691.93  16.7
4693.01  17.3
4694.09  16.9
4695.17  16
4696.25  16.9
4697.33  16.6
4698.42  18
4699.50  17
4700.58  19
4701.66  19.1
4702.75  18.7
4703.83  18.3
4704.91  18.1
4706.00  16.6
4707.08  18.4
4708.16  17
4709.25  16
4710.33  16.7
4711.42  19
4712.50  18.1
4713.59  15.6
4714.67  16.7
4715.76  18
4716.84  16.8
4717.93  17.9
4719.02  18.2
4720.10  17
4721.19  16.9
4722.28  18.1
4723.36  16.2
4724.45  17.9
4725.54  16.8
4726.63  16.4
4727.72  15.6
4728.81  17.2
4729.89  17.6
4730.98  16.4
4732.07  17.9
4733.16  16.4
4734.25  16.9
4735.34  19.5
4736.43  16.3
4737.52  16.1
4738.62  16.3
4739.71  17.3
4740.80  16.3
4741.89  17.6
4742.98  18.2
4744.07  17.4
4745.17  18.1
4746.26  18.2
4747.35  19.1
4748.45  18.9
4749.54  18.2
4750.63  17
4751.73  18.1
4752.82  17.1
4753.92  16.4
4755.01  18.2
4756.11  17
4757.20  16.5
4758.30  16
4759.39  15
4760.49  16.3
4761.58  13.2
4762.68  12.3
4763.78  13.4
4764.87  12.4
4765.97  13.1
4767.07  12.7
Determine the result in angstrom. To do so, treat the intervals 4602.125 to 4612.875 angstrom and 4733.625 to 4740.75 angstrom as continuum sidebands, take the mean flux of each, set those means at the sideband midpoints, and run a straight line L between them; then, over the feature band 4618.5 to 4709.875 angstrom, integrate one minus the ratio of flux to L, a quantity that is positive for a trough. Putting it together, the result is 4.0 angstrom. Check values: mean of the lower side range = 18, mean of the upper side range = 17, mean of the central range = 16.8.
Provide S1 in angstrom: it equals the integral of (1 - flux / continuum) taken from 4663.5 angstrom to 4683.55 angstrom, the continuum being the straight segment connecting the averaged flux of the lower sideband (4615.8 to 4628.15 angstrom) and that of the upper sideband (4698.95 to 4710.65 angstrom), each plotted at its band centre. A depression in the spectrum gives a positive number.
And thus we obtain 2.1 angstrom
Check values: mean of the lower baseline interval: 18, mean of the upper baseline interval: 17.7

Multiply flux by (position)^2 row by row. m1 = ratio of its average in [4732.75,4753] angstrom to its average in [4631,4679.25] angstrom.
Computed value 1.1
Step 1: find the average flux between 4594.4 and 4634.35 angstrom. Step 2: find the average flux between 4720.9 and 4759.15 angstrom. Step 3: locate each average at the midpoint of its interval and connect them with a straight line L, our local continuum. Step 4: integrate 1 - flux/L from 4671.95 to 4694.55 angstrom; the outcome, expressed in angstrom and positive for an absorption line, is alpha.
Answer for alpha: 1.6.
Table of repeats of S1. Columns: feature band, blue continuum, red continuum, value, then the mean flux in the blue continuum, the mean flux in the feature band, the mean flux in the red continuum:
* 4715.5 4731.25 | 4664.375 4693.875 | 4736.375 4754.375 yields -0.1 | 16.1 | 17.1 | 17.5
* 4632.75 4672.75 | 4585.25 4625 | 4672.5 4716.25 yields 1.0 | 17.5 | 16.7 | 16.8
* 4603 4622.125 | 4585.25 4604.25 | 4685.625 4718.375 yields -1.9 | 16.5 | 18.3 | 17.3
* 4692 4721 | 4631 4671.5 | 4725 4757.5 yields -0.6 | 16.7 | 17.4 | 17.3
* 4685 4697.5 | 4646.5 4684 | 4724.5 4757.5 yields 0.0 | 16.3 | 16.7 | 17.3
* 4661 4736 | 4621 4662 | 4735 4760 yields 0.6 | 16.7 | 16.9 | 17.3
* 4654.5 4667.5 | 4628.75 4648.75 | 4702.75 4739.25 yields -0.5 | 16.7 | 17.5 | 17.2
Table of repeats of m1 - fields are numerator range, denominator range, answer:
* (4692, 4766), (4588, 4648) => 1.03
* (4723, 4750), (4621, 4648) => 1.08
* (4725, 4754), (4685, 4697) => 1.06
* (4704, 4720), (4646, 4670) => 1.07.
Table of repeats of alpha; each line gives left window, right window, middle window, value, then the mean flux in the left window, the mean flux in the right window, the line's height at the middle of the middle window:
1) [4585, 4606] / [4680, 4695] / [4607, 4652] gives -2.19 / 16.6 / 16.2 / 16.5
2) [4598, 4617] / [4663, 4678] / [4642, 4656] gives 0.43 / 17.7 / 16.3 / 16.7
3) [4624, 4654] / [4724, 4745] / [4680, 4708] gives -0.18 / 16.5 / 17.1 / 16.8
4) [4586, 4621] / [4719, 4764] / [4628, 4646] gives 0.69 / 17.4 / 16.9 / 17.3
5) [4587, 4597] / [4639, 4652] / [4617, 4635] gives -0.78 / 16.8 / 16.6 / 16.7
